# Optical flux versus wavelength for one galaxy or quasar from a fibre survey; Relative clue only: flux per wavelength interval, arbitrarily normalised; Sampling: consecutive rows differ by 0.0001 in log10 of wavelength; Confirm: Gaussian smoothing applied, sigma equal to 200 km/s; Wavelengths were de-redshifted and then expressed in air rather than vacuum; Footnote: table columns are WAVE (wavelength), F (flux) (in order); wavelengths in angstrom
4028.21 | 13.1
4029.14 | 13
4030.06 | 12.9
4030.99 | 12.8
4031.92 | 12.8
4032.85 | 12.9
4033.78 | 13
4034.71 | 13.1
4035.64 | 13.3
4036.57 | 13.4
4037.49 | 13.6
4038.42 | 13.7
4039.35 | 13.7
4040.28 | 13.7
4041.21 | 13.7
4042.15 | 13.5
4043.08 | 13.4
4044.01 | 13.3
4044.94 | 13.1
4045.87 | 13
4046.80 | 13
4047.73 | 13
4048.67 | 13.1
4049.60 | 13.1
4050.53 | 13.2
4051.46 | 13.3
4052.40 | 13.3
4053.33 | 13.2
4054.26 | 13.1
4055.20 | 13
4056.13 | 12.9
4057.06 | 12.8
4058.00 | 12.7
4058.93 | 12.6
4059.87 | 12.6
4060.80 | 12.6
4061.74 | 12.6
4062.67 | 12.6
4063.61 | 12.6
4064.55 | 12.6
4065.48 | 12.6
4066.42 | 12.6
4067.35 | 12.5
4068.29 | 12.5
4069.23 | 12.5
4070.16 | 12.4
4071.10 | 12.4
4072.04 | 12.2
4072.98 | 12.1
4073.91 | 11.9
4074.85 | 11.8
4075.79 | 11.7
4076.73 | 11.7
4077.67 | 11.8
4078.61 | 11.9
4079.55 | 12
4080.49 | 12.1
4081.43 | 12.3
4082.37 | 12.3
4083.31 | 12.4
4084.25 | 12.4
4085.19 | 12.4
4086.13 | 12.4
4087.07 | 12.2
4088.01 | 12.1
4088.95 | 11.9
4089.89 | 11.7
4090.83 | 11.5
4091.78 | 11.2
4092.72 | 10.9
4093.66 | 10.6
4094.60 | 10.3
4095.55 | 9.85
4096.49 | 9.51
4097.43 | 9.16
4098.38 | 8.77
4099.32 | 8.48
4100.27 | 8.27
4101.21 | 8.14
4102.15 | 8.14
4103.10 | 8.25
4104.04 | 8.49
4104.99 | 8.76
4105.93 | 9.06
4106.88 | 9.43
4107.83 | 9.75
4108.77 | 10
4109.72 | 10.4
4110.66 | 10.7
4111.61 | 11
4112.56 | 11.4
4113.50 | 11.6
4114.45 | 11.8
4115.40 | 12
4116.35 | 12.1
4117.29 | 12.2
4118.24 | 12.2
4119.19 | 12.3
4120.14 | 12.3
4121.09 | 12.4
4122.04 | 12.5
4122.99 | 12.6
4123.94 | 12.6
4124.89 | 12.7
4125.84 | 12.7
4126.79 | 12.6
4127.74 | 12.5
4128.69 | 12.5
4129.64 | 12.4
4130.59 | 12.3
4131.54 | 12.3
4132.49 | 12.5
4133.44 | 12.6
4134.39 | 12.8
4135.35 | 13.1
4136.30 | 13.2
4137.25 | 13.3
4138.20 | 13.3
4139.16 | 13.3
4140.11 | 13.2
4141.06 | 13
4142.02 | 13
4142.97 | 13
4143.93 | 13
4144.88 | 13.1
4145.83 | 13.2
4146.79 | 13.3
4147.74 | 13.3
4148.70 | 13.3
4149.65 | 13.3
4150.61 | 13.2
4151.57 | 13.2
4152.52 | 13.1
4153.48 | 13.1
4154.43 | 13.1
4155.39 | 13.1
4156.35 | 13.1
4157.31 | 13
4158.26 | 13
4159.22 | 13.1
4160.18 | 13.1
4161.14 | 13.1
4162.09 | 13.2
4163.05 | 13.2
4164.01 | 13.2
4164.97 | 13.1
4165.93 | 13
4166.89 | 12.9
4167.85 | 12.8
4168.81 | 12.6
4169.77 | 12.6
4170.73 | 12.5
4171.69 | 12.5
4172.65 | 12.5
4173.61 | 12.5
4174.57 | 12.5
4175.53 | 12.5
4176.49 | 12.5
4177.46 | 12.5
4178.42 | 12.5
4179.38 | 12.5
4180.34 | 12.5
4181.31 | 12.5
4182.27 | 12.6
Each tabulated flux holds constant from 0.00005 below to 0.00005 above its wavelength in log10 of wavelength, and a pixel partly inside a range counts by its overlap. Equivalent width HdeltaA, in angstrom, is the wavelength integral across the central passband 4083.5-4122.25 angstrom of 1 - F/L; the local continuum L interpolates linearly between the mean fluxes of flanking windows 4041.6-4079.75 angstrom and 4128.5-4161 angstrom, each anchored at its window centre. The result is 6.5 angstrom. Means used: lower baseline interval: 12.7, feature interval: 10.7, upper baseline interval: 13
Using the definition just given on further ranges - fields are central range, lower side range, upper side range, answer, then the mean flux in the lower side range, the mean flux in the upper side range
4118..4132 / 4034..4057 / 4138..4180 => 0.6 angstrom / 13.3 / 13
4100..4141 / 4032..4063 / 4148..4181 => 4.4 angstrom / 13.1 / 12.9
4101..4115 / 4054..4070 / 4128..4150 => 3.3 angstrom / 12.7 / 13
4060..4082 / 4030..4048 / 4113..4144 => 1.3 angstrom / 13.3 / 12.6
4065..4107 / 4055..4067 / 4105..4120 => 3.0 angstrom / 12.7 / 11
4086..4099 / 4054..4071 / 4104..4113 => 0.1 angstrom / 12.6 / 9.95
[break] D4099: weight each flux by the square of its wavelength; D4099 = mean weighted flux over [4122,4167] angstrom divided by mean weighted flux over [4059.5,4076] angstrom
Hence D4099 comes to 1.09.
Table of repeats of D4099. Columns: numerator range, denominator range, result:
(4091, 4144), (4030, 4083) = 0.92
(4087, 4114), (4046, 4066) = 0.80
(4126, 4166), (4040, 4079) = 1.07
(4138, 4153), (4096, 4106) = 1.56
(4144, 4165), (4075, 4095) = 1.15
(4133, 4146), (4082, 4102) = 1.25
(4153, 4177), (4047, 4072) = 1.06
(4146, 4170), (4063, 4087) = 1.11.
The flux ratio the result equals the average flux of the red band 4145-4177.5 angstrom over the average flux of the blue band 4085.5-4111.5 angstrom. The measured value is 1.3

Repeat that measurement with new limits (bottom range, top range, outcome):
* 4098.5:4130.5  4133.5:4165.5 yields 1.20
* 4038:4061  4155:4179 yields 0.98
